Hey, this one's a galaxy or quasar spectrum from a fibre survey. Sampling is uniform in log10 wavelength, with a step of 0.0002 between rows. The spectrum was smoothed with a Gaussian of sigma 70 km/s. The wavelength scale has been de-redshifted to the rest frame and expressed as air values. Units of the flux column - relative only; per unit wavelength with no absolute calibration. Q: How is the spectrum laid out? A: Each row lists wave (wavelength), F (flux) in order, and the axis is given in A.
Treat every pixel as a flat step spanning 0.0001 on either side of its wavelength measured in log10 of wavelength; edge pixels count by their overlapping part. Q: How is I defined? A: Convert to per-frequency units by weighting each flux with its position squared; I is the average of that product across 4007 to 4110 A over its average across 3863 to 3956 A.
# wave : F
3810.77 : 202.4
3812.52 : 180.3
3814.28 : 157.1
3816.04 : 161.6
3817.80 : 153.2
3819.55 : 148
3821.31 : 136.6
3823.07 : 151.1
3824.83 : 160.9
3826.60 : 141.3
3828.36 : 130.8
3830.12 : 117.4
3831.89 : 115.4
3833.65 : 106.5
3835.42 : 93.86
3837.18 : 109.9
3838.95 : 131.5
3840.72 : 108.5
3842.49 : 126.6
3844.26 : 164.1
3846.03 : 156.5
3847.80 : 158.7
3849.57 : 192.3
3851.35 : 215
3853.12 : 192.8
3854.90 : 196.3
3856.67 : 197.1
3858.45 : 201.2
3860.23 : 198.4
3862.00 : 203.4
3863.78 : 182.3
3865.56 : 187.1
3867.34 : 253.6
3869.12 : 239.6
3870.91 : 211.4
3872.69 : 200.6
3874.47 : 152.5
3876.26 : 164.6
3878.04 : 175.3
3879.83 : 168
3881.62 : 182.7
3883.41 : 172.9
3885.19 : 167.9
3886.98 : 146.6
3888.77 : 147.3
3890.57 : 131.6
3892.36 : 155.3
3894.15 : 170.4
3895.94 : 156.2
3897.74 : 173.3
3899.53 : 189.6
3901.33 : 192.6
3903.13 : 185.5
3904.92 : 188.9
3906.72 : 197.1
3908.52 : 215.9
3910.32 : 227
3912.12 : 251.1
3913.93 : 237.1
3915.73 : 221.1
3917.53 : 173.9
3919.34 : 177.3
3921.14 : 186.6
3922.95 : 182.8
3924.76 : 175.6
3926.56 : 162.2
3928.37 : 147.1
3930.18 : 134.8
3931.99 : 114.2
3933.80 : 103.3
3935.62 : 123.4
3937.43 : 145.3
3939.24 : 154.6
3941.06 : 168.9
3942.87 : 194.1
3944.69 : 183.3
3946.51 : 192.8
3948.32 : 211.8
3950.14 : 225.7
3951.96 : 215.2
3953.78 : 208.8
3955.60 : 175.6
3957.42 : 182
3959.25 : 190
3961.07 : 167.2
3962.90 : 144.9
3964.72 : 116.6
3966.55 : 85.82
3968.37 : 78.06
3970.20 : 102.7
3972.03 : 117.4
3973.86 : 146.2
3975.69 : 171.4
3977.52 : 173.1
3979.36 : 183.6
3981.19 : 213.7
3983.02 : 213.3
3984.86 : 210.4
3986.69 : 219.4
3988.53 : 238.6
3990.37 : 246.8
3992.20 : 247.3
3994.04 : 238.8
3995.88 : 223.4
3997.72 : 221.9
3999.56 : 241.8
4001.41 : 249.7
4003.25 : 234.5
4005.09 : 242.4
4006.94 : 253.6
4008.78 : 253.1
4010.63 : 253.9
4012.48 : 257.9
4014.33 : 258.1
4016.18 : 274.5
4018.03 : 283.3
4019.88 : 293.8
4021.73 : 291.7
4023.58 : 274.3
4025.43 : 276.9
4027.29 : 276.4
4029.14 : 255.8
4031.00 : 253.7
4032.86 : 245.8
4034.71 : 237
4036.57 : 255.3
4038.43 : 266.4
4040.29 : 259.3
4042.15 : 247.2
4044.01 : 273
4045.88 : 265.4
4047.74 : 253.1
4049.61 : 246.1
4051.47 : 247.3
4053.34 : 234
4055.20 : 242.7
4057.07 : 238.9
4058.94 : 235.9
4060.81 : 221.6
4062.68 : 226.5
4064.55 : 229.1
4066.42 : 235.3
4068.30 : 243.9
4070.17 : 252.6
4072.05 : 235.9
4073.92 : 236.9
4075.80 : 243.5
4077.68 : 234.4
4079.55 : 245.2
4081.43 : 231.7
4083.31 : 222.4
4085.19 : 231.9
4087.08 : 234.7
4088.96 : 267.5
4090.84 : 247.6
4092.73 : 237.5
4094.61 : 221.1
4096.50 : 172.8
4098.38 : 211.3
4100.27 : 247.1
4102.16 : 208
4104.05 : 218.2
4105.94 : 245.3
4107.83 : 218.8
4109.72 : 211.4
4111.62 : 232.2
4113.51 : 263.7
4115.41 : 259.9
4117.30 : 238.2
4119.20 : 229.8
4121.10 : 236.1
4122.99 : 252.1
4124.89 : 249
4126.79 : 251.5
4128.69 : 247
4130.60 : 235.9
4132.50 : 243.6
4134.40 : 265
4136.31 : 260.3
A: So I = 1.46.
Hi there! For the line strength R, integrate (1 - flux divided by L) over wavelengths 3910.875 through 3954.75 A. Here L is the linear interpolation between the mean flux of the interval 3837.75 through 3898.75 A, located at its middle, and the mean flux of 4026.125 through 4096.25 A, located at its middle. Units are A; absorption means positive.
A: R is 4.2 A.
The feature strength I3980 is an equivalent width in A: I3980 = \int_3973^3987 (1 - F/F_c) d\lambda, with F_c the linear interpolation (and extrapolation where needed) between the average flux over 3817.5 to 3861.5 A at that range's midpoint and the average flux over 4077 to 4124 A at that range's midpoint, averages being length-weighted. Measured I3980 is 0.4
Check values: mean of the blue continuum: 153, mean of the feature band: 190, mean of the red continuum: 233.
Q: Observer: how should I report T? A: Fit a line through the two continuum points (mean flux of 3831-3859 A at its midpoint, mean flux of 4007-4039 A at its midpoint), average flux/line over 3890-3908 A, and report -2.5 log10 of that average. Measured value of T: 0.07 mag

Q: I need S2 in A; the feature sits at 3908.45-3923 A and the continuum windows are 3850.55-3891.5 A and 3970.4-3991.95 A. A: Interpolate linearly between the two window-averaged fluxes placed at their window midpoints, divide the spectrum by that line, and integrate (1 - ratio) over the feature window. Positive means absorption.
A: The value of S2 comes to -1.56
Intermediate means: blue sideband 186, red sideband 193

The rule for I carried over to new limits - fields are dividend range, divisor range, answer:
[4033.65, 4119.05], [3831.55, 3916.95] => 1.48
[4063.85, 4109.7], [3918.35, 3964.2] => 1.46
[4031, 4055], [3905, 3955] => 1.46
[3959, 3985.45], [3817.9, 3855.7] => 1.13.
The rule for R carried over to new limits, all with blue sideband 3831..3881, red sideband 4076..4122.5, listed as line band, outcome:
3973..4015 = -3.9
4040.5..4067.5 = -2.7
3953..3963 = 0.8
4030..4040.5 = -1.8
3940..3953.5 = -0.3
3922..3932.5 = 1.9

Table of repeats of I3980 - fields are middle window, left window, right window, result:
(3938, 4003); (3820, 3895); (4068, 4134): 3.5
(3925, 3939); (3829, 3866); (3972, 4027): 4.6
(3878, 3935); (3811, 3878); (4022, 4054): 5.7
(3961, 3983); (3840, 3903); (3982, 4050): 8.3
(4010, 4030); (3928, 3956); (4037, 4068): -4.5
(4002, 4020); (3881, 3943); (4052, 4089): -3.9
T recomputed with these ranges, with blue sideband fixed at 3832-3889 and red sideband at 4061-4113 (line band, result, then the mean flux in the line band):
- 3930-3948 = 0.24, 154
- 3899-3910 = -0.08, 197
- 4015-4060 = -0.19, 259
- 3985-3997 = -0.14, 234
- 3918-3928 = 0.08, 175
